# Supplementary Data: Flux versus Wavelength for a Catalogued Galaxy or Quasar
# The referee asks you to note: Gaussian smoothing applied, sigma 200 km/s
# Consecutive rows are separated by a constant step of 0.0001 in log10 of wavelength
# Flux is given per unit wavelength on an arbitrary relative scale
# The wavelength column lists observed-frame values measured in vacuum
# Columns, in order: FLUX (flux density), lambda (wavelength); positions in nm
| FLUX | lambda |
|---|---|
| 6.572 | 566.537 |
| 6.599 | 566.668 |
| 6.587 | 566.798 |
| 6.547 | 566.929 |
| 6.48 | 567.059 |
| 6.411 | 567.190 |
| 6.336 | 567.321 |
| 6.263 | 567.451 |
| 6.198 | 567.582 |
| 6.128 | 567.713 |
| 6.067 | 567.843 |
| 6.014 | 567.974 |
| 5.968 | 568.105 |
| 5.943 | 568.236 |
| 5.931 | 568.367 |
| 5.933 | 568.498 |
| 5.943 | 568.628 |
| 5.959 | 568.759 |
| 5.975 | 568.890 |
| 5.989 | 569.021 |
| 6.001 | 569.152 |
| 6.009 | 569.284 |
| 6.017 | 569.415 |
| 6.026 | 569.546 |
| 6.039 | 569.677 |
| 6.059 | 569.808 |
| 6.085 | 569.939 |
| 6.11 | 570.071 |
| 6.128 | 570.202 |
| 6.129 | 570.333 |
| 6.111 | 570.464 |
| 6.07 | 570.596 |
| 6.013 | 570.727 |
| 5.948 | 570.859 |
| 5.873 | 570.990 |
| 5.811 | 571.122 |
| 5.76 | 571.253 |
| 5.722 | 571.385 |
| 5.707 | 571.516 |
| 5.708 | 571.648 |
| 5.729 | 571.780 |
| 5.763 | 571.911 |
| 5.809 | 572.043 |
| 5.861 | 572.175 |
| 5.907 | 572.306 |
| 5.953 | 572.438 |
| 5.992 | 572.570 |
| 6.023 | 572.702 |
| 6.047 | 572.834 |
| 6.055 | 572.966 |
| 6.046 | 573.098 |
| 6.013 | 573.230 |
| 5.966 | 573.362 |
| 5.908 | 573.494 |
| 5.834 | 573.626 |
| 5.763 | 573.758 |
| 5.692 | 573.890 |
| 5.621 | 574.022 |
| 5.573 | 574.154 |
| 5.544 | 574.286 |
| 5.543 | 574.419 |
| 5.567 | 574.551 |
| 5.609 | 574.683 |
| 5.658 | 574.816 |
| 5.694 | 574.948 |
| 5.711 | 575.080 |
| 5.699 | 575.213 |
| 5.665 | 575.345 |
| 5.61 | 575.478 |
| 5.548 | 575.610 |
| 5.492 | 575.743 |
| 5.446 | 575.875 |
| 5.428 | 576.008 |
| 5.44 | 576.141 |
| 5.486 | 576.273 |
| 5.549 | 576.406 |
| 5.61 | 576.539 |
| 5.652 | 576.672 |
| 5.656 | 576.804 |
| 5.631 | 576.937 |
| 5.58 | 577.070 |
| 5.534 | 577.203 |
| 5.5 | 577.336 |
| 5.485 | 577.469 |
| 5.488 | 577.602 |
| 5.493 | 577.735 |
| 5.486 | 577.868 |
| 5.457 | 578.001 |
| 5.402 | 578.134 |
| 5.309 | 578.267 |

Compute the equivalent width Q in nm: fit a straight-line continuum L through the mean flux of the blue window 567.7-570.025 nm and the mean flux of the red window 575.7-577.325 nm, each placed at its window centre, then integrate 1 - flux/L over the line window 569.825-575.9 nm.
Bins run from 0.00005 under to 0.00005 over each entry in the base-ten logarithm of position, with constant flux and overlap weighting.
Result -0.06 nm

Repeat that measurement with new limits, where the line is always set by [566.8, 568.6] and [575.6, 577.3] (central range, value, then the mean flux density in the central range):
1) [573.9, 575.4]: 0.01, 5.63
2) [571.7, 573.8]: -0.04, 5.92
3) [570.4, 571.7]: 0.01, 5.87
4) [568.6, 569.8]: 0.01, 6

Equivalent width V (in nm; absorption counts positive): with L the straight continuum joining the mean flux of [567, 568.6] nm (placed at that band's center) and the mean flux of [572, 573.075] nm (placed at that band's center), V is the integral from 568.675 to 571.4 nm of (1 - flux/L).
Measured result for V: 0.02 nm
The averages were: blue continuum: 6.13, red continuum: 5.96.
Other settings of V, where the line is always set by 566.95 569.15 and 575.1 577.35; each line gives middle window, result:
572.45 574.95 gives -0.03 nm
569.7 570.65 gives -0.02 nm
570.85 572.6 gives 0.01 nm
